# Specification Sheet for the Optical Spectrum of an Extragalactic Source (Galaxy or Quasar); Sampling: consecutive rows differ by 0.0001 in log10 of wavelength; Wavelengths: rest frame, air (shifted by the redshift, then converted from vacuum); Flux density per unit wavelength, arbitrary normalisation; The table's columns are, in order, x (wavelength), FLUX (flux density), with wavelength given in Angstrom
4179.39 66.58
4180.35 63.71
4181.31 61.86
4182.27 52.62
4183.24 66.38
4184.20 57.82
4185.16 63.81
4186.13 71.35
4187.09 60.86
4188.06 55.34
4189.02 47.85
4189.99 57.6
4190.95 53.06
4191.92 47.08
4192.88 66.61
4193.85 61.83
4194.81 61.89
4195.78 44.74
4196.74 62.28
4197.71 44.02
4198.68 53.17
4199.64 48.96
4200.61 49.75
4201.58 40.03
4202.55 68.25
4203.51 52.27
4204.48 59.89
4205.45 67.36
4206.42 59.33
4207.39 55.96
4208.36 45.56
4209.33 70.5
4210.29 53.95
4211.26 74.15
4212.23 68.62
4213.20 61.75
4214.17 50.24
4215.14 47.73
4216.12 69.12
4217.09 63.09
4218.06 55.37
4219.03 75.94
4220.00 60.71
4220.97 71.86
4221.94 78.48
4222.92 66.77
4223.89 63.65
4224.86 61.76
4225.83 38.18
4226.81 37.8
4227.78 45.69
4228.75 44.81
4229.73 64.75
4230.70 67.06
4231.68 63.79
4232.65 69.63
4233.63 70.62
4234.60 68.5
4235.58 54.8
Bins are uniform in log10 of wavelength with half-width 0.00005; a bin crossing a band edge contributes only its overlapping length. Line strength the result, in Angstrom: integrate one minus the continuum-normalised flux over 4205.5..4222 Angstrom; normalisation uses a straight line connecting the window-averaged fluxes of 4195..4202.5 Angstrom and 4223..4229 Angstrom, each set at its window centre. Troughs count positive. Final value -3.9 Angstrom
